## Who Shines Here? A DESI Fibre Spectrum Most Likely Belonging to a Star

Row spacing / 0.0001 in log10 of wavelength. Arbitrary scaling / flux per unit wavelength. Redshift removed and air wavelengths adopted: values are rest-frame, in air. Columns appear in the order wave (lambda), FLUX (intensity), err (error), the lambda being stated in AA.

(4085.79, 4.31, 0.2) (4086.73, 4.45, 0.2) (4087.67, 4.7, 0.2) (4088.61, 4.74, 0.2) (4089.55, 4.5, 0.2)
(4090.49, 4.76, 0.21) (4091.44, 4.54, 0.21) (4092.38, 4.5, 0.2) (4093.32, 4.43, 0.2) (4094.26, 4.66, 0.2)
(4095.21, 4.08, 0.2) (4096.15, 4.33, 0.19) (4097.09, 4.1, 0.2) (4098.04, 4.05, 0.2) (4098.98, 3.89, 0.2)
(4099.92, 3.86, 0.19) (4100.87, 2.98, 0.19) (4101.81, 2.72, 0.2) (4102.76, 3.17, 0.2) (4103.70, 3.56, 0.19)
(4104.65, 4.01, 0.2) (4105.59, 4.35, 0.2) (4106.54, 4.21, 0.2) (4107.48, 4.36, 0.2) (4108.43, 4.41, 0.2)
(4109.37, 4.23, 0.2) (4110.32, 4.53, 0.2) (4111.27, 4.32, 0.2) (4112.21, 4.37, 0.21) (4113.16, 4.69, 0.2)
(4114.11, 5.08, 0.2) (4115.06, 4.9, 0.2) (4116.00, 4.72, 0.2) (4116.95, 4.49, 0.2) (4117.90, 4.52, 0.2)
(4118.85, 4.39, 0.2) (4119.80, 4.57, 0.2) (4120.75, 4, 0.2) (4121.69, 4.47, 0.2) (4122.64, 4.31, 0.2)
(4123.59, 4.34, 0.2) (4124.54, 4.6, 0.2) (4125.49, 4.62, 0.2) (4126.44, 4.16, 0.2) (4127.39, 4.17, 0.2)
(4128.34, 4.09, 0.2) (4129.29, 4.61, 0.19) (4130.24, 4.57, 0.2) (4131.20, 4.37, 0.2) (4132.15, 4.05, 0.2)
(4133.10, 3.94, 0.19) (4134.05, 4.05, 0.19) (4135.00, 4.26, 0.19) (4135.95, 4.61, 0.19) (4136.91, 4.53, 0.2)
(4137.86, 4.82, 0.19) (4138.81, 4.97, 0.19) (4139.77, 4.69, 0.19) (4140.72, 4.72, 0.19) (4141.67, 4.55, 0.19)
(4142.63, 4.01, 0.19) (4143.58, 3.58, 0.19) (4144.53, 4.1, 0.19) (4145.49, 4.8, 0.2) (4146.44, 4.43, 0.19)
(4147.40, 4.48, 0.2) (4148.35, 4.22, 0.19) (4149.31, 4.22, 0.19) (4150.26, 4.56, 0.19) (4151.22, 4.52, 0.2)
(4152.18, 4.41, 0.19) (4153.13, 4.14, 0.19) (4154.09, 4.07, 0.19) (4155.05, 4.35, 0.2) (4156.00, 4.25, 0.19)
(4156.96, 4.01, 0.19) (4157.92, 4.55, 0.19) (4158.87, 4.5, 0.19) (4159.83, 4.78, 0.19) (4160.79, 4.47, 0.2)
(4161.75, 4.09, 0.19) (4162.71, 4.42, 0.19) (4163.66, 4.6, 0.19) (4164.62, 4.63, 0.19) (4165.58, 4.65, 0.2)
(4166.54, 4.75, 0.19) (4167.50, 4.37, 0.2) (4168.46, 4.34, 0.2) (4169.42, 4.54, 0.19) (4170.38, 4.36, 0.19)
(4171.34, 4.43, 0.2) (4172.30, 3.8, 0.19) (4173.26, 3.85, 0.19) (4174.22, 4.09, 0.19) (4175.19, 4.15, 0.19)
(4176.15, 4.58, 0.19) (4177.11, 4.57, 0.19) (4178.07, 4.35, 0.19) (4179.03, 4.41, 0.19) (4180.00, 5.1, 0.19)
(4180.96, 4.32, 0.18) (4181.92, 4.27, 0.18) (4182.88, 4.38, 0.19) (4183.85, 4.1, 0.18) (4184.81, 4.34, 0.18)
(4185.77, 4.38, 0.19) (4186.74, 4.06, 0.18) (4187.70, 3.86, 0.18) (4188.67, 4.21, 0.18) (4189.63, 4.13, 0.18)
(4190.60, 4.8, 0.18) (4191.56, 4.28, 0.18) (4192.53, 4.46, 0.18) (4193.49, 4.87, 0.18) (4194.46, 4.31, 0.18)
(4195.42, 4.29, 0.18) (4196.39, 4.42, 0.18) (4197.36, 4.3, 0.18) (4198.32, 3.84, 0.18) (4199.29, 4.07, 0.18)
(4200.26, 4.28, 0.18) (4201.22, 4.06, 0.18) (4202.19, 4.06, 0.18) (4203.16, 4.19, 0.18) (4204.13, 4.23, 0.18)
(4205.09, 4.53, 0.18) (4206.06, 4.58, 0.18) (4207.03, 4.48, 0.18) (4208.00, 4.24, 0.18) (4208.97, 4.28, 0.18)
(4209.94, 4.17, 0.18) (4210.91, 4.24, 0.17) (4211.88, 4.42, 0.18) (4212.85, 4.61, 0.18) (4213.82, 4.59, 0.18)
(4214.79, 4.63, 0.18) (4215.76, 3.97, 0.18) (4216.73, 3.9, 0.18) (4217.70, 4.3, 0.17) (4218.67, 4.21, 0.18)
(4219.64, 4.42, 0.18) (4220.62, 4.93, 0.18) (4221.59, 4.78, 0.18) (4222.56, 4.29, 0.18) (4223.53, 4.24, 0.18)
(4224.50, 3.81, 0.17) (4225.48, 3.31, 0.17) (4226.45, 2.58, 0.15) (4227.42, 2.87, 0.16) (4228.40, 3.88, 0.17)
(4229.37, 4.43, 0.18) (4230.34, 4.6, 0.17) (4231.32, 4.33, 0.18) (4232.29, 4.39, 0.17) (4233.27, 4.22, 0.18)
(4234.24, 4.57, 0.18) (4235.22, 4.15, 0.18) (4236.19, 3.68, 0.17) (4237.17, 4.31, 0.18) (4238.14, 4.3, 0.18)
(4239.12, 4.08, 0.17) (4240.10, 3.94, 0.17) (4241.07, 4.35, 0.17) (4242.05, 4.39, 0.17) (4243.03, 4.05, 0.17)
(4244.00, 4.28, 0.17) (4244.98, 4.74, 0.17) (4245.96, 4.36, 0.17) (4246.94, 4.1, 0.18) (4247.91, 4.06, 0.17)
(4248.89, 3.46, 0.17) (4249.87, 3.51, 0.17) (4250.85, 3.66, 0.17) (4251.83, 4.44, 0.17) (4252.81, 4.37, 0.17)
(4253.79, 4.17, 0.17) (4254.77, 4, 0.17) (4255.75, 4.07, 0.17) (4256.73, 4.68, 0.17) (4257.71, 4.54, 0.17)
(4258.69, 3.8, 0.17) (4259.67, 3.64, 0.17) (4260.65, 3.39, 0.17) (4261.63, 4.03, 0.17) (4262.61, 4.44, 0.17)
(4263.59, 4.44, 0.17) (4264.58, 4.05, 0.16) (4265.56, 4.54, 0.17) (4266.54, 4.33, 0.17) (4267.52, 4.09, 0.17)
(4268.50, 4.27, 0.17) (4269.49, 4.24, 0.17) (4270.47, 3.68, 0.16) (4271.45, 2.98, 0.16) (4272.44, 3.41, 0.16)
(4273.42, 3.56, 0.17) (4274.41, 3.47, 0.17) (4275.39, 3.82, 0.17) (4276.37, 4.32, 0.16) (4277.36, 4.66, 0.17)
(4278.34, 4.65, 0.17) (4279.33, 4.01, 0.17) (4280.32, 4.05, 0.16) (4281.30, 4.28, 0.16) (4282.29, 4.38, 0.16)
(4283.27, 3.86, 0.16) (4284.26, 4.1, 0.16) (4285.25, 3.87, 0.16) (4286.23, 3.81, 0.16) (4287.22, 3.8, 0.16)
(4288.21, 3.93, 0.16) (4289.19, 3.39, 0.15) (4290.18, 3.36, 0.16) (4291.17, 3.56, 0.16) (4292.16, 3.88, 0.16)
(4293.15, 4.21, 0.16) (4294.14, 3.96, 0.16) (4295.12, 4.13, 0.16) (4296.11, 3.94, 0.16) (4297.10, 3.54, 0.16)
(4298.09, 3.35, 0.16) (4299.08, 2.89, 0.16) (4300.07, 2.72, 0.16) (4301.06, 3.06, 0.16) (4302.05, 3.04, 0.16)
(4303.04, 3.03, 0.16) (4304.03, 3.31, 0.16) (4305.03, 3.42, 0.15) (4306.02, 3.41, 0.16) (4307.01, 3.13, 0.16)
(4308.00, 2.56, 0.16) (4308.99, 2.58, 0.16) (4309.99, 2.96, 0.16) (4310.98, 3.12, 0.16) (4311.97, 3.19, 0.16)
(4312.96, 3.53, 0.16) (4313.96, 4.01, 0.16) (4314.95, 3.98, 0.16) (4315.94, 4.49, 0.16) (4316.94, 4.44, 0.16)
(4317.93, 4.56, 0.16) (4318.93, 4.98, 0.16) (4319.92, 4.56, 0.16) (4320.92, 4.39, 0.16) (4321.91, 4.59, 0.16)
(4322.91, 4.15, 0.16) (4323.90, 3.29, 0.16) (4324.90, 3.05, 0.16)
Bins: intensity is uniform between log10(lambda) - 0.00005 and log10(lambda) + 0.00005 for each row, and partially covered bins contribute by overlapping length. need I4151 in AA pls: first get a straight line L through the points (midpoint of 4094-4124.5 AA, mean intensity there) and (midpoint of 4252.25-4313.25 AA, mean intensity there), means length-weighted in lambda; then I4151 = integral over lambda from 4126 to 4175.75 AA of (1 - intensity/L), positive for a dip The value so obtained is -3.1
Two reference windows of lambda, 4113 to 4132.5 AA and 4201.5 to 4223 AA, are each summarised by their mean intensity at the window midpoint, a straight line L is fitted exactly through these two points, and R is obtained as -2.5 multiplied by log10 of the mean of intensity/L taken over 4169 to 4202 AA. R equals 0.023 mag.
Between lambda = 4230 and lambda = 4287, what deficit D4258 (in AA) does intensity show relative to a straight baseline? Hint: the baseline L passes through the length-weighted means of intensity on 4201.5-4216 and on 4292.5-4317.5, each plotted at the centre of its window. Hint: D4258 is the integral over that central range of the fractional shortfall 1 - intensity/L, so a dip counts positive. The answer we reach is -3.2 AA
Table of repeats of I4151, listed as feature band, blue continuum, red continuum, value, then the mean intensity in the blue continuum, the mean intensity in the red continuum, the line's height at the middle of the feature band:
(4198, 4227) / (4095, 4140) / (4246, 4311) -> -1.6 AA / 4.27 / 3.79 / 3.99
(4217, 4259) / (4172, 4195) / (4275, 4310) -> -1.6 AA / 4.32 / 3.65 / 3.98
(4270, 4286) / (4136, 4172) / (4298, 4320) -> -1.2 AA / 4.43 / 3.48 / 3.67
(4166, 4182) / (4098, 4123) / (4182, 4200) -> -0.4 AA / 4.19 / 4.28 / 4.26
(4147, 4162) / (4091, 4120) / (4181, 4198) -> -0.3 AA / 4.22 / 4.32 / 4.28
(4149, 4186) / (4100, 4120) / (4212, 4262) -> -1.8 AA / 4.21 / 4.13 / 4.17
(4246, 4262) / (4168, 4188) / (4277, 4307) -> -0.4 AA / 4.3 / 3.71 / 3.9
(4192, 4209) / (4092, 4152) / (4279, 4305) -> -1.3 AA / 4.3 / 3.66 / 4.01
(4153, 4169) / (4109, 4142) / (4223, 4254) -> -0.3 AA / 4.47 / 4.05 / 4.34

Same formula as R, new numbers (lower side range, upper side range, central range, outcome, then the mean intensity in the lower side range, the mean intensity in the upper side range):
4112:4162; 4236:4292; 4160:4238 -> -0.01 mag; 4.41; 4.03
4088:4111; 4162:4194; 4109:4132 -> -0.07 mag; 4.13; 4.38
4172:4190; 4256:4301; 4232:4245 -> -0.05 mag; 4.27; 3.9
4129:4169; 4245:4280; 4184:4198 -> -0.01 mag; 4.4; 4.04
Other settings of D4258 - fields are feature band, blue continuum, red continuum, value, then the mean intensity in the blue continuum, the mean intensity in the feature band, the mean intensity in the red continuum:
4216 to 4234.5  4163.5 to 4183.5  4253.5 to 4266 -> 0.6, 4.4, 4.1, 4.14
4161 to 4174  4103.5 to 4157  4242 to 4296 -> -0.3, 4.38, 4.37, 4.02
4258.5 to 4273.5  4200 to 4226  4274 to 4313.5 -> -0.4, 4.29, 3.94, 3.61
